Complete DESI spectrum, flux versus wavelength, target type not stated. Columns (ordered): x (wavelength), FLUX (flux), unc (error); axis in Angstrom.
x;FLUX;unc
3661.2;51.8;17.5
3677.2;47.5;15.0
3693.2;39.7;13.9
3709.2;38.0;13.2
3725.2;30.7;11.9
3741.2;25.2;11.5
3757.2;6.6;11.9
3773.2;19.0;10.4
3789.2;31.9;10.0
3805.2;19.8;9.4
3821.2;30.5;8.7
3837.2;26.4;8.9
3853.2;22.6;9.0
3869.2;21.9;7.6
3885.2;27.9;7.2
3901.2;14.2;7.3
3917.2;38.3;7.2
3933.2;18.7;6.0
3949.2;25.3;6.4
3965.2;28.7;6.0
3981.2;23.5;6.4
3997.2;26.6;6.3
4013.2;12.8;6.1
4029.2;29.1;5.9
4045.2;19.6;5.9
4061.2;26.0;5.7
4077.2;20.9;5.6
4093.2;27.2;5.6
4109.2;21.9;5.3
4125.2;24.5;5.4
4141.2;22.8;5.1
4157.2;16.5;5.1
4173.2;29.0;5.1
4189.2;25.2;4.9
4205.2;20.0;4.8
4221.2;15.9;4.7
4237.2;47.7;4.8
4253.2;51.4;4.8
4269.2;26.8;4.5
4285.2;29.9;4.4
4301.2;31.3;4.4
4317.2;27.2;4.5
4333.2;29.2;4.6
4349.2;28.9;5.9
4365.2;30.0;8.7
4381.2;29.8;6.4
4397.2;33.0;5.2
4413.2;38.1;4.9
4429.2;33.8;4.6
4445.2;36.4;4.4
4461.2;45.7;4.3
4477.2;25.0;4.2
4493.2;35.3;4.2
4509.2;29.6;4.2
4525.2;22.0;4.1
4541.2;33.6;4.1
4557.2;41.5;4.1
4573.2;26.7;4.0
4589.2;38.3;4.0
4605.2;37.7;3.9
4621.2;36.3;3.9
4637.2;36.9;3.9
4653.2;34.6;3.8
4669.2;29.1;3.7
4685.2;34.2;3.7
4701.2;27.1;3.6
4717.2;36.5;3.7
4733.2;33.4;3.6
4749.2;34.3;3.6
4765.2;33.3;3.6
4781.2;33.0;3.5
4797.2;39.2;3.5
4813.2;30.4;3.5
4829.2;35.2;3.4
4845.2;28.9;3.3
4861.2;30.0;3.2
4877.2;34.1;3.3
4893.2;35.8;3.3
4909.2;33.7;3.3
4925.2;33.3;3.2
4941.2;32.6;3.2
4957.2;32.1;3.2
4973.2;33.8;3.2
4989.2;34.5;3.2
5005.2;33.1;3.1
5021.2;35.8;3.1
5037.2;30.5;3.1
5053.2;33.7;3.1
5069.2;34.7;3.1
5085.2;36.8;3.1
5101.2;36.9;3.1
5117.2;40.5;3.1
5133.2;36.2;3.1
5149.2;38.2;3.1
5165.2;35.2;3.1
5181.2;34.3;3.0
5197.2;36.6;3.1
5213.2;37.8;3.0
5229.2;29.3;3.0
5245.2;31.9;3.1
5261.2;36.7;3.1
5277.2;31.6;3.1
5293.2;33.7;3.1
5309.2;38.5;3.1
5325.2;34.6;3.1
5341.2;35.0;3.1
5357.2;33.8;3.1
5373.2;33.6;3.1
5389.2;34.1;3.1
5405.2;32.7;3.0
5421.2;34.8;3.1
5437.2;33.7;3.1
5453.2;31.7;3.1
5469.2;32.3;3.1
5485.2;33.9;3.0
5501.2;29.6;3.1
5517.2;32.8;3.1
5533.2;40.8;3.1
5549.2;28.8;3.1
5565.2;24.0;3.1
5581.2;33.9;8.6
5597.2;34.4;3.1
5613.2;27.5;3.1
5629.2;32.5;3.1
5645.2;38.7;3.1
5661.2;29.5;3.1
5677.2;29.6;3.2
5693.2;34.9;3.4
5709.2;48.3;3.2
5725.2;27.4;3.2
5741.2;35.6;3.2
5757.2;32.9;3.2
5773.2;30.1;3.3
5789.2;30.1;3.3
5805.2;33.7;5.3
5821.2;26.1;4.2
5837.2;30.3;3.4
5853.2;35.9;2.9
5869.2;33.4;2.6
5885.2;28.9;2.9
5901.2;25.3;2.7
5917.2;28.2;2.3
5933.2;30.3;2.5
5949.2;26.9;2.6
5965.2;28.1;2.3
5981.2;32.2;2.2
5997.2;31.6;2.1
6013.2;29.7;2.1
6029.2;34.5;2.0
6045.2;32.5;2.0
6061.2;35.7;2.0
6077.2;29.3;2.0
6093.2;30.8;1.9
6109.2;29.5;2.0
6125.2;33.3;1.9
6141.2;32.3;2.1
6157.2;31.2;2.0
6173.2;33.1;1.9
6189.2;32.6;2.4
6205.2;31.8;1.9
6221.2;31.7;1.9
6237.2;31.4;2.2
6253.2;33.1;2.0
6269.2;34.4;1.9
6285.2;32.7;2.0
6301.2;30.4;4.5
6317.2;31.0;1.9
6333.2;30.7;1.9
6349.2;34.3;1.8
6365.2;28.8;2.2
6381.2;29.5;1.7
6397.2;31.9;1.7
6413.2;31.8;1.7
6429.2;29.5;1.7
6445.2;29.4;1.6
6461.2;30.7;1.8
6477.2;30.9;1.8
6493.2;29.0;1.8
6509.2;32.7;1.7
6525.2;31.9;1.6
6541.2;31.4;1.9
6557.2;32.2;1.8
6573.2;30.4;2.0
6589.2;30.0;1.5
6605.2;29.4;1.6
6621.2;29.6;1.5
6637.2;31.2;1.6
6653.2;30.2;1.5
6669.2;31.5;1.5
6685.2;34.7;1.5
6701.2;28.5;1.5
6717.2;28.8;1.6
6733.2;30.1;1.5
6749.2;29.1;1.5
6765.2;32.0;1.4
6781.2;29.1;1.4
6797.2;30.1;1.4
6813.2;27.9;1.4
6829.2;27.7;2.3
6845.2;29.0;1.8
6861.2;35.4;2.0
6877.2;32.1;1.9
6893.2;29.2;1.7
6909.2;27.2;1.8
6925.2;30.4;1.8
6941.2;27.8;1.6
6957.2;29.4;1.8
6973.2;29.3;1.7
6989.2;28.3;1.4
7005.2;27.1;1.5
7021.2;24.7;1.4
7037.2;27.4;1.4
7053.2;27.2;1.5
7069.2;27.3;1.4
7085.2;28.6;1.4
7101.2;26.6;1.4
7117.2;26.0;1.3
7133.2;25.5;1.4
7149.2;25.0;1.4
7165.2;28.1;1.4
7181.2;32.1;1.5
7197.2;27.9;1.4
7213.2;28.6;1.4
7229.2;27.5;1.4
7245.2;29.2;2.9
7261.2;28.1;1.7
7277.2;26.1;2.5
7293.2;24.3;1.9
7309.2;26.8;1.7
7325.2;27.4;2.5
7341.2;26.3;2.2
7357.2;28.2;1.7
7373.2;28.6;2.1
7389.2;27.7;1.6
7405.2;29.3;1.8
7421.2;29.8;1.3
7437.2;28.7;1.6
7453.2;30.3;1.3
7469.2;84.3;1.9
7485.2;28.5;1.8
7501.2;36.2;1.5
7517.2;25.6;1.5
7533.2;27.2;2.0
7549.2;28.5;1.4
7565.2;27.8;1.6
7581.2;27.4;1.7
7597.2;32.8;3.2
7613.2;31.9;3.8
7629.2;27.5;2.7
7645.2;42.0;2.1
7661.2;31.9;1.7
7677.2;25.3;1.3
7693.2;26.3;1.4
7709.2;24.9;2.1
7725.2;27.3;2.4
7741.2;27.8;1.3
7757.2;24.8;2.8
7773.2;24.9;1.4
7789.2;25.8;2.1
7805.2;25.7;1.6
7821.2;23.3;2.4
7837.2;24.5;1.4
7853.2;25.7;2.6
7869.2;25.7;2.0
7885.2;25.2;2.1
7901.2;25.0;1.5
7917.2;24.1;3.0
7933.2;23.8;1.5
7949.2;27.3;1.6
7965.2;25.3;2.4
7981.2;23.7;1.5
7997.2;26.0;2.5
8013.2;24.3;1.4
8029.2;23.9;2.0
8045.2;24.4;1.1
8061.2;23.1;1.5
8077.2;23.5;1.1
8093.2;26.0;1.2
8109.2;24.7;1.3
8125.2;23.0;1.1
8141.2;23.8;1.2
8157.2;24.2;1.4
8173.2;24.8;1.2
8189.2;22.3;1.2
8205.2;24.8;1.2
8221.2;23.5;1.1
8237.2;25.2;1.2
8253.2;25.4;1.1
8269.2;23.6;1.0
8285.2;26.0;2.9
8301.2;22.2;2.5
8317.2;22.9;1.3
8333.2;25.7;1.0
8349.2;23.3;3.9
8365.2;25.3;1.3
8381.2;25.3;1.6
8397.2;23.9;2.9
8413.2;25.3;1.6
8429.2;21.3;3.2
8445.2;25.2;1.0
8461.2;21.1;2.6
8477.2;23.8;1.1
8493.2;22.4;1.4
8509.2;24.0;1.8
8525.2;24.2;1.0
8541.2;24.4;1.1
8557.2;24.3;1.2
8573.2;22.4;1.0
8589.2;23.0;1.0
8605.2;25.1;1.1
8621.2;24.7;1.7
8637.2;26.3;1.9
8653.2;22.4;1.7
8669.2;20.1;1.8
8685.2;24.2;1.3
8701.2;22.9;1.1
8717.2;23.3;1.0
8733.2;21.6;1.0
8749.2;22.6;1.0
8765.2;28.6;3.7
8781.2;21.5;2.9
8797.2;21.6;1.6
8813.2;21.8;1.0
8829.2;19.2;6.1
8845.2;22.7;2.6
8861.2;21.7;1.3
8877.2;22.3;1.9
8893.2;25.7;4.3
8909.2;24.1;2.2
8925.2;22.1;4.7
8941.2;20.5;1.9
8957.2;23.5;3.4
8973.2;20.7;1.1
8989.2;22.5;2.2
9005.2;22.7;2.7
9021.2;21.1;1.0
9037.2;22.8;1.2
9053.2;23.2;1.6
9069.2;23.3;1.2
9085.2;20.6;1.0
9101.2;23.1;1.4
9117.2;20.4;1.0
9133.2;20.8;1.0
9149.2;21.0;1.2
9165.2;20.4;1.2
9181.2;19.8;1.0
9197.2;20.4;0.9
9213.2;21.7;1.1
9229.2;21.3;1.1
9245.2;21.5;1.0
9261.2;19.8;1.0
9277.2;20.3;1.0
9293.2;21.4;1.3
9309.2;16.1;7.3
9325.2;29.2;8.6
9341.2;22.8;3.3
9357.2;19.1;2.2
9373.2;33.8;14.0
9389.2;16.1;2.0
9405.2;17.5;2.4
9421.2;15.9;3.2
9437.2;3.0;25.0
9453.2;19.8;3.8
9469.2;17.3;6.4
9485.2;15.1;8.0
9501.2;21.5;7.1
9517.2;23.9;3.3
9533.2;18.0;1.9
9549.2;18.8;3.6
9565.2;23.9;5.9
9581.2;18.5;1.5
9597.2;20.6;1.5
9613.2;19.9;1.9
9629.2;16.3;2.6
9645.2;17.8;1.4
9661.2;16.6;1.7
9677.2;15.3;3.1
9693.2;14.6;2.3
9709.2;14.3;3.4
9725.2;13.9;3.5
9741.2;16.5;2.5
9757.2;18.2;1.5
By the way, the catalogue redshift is 0.139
